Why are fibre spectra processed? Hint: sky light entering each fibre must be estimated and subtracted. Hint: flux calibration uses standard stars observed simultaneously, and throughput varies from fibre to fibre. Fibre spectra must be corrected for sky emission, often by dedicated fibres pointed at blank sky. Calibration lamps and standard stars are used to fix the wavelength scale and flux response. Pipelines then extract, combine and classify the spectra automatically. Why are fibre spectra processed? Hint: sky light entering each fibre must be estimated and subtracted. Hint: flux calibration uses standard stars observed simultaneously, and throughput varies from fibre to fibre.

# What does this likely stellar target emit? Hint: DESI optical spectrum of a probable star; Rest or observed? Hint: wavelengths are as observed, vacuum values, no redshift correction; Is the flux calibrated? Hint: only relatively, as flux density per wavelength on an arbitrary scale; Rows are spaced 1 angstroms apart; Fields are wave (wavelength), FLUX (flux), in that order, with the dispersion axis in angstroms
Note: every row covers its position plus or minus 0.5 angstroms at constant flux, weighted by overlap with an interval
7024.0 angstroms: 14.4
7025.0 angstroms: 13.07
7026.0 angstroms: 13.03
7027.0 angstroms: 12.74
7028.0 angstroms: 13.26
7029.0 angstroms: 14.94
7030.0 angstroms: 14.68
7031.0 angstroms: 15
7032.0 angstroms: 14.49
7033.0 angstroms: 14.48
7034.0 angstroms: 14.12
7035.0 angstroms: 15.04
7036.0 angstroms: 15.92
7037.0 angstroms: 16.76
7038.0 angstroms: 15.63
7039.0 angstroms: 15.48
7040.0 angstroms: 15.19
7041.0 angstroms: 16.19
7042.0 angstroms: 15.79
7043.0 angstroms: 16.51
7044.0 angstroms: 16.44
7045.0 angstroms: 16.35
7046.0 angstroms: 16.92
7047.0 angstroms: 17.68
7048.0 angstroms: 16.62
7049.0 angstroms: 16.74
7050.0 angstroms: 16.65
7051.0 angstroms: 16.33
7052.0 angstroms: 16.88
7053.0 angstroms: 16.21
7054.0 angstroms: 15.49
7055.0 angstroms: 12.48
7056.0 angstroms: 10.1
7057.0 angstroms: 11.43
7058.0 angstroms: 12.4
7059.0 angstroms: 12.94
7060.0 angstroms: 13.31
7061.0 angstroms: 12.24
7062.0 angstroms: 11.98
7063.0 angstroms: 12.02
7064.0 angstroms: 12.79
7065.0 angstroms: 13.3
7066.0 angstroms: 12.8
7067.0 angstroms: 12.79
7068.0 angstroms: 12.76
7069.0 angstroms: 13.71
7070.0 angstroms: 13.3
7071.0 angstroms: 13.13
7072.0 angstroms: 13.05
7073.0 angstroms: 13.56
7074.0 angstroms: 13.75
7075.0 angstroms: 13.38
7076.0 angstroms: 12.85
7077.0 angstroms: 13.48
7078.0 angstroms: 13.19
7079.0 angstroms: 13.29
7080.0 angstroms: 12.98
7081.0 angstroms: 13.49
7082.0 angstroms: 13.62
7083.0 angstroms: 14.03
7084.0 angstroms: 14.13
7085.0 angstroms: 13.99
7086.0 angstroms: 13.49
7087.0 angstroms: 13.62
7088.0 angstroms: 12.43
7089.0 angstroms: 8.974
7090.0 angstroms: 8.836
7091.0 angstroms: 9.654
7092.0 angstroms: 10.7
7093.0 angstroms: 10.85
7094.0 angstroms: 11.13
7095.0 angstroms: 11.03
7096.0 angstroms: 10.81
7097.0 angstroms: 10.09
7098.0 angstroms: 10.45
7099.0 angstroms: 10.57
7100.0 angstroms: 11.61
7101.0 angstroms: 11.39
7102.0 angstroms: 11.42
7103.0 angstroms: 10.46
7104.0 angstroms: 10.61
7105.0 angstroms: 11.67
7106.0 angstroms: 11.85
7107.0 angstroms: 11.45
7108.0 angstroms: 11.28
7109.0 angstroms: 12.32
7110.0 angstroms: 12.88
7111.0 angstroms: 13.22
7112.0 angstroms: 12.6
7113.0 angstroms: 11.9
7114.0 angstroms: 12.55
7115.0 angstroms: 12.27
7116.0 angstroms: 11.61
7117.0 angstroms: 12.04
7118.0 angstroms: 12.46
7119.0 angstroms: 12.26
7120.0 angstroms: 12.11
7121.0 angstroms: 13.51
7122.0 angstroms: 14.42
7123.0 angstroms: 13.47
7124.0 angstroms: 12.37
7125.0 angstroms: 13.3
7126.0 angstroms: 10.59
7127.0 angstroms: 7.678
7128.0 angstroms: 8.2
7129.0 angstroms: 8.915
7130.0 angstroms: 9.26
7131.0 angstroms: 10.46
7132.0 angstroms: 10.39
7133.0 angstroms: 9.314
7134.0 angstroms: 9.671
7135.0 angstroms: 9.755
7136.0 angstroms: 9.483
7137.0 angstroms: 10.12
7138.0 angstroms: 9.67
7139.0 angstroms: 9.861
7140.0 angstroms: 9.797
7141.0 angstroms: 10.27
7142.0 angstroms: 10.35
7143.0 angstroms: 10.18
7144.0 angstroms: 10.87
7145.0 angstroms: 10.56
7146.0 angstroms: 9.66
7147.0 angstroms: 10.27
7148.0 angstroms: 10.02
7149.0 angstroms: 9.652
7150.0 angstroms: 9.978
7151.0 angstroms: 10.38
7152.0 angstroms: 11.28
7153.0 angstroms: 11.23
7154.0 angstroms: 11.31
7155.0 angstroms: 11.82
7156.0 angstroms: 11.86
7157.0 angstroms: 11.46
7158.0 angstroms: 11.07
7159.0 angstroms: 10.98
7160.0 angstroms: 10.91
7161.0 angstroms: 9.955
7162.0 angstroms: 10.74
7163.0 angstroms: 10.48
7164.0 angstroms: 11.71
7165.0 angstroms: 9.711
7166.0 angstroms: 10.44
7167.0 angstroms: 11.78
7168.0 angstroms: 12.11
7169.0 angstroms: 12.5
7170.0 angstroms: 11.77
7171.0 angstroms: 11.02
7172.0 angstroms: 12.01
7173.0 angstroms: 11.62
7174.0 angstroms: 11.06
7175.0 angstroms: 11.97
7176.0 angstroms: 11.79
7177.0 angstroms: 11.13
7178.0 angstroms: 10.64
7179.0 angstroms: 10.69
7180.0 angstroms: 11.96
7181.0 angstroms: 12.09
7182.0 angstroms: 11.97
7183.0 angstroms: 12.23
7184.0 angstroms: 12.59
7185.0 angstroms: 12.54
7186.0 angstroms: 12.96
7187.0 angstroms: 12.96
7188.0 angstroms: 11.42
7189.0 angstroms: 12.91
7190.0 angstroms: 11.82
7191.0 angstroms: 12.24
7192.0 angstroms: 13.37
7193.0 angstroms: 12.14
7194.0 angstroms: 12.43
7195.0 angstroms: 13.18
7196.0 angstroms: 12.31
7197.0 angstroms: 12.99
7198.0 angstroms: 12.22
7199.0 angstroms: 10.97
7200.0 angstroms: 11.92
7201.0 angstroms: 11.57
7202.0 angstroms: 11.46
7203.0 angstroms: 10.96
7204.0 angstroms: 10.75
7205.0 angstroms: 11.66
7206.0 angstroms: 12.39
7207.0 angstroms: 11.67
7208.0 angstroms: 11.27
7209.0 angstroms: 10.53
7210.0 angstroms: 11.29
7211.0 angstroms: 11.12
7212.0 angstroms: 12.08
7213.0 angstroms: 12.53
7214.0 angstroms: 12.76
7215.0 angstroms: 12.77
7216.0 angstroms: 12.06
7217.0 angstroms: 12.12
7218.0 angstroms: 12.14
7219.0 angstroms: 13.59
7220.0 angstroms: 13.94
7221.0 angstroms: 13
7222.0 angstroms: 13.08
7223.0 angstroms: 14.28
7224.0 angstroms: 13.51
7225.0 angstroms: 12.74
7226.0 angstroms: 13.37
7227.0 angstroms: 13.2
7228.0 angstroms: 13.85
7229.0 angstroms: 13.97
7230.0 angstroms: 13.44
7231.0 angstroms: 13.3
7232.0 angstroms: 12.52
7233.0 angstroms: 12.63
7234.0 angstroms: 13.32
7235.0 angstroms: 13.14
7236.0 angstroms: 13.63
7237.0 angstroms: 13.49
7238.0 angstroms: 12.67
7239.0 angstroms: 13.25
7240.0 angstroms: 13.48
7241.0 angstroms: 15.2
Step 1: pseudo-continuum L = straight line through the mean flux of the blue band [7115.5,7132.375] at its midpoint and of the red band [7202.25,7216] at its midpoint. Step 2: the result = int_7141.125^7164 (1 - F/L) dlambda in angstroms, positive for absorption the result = 1.54 angstroms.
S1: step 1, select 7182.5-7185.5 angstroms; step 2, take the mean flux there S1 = 12.5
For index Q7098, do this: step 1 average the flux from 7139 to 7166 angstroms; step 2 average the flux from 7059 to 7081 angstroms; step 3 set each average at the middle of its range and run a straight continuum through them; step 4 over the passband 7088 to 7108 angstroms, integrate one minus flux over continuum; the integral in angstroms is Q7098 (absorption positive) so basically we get 2.4 angstroms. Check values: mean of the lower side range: 13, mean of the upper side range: 10.6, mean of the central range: 10.8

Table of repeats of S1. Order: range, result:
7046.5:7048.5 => 17.1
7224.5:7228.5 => 13.3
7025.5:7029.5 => 13.5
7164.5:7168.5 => 11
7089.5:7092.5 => 9.73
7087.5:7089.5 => 10.7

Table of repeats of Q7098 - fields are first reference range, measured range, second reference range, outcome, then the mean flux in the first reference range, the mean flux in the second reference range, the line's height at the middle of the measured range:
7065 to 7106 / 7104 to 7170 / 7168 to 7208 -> 5.5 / 12.2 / 11.9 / 12.1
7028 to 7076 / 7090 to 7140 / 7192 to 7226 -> 9.1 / 14.4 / 12.3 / 13.6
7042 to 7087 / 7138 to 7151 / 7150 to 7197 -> 2.3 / 14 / 11.7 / 12.3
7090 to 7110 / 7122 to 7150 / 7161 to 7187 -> 2.6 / 11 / 11.6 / 11.3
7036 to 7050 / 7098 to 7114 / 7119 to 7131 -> 1.0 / 16.3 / 11.3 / 12.4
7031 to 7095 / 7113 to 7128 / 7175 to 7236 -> 1.3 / 13.8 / 12.4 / 13.2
